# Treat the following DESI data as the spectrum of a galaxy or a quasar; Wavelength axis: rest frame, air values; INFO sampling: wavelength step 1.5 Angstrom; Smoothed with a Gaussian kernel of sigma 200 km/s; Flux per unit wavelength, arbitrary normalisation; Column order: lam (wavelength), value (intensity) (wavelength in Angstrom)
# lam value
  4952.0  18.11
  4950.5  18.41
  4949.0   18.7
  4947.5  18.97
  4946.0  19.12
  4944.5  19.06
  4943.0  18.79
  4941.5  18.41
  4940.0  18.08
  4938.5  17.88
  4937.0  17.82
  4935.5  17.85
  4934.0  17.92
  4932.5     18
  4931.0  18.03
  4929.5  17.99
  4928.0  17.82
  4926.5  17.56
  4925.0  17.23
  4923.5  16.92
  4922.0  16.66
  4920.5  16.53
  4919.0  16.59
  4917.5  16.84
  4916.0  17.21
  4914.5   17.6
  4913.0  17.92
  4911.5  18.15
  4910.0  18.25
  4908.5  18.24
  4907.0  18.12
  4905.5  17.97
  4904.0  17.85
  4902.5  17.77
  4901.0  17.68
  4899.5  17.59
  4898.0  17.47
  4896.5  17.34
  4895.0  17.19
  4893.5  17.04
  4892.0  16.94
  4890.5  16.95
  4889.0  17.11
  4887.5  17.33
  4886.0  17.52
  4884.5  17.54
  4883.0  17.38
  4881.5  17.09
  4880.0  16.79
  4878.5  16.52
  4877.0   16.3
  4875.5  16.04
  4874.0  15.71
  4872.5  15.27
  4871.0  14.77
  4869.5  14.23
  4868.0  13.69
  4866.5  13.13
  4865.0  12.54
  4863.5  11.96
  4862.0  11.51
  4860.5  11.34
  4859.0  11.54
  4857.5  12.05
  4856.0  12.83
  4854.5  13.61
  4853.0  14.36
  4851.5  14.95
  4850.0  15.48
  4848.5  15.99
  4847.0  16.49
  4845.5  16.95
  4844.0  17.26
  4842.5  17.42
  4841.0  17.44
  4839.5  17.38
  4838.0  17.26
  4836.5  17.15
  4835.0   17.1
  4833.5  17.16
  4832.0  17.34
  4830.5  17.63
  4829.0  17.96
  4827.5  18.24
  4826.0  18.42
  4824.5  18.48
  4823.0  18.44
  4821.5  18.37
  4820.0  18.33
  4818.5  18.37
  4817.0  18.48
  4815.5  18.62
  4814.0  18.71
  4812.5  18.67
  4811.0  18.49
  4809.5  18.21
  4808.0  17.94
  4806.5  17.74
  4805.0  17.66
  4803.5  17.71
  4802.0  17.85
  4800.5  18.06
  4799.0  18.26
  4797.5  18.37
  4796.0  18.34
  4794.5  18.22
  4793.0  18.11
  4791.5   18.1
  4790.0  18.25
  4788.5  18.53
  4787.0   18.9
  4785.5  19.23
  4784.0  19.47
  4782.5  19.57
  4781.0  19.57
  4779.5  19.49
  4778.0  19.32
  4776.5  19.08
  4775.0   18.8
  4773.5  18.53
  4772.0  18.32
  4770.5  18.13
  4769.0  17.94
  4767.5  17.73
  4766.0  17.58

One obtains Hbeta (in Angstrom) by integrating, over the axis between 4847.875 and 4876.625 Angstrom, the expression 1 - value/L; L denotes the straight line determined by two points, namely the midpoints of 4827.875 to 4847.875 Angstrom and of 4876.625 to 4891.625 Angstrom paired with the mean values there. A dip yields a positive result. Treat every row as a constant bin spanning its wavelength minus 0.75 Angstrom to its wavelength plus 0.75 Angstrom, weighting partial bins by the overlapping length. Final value 5.7 Angstrom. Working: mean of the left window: 17.3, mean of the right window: 17.1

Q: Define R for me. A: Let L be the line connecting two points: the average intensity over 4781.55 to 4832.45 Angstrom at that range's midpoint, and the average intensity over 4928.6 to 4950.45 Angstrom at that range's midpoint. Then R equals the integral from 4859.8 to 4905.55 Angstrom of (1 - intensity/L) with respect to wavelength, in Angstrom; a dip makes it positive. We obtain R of 5.9 Angstrom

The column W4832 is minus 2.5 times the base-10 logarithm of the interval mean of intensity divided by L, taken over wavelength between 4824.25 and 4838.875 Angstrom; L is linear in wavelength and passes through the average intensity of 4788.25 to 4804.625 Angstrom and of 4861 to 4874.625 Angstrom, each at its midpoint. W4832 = -0.11 mag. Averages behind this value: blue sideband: 18.1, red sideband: 13.6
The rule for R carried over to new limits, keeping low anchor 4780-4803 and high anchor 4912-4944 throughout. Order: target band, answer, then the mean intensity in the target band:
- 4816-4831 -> 0.1 Angstrom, 18.3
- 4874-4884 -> 0.7 Angstrom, 16.6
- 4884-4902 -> 0.6 Angstrom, 17.3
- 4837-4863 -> 4.7 Angstrom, 14.9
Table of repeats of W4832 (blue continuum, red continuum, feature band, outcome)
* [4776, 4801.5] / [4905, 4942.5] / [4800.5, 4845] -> 0.03 mag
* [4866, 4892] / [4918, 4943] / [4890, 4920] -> -0.04 mag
